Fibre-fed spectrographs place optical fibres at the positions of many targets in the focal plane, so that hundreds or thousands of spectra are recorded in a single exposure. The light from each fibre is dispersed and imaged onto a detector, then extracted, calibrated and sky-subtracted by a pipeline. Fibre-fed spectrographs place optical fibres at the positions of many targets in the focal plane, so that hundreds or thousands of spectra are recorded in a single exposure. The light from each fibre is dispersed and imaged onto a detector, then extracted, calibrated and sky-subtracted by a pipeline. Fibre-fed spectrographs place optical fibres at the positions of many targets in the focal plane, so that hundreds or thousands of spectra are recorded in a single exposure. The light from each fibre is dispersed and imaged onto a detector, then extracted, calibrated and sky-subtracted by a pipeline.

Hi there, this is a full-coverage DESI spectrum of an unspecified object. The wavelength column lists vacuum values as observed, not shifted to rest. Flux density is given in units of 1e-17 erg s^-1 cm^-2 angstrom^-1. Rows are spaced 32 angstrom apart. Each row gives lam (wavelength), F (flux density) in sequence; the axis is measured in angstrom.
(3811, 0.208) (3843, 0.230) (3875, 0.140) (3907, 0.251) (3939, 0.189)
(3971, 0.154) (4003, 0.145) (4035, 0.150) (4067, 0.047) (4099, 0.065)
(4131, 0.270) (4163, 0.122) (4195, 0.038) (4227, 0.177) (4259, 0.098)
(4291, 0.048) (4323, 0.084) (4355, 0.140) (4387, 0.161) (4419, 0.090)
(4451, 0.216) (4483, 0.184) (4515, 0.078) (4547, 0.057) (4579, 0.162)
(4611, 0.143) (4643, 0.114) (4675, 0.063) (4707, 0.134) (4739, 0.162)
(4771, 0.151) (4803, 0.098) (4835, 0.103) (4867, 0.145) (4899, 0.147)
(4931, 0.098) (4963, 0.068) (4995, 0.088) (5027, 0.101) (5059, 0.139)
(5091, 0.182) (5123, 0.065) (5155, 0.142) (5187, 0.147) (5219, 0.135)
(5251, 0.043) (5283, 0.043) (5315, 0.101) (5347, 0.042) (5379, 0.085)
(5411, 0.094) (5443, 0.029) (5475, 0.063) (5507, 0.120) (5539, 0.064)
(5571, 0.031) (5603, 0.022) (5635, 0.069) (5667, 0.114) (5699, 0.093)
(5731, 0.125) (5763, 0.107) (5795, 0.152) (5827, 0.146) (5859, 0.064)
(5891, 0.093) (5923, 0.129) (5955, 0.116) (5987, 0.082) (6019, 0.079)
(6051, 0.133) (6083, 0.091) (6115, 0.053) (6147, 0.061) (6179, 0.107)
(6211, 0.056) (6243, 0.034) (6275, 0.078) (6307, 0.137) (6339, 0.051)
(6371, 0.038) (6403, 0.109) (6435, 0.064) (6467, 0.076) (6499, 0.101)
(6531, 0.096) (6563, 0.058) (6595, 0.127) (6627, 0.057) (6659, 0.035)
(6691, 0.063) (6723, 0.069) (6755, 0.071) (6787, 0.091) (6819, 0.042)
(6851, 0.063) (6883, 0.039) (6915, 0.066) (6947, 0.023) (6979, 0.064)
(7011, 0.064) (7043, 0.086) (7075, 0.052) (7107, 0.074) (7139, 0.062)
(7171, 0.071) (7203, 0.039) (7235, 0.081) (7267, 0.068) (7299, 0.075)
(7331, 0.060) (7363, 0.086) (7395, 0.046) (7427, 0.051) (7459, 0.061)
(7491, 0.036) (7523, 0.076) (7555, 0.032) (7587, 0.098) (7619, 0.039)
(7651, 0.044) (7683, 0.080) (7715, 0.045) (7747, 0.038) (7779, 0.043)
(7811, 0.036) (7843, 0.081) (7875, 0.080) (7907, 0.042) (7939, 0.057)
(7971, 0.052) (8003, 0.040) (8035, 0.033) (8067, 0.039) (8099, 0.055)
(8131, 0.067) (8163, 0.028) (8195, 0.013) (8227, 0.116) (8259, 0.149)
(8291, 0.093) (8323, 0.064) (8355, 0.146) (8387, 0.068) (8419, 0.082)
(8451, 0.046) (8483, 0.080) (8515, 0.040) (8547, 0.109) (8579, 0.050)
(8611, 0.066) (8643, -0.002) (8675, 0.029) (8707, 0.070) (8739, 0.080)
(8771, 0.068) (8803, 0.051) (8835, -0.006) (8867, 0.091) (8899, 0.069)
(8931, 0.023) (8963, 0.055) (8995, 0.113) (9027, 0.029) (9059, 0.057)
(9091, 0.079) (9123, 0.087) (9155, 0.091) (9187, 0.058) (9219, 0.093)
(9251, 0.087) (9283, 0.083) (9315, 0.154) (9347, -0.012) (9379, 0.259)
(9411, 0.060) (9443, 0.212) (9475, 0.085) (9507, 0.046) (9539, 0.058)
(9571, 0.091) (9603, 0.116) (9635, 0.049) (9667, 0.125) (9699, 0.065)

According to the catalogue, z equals 1.211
